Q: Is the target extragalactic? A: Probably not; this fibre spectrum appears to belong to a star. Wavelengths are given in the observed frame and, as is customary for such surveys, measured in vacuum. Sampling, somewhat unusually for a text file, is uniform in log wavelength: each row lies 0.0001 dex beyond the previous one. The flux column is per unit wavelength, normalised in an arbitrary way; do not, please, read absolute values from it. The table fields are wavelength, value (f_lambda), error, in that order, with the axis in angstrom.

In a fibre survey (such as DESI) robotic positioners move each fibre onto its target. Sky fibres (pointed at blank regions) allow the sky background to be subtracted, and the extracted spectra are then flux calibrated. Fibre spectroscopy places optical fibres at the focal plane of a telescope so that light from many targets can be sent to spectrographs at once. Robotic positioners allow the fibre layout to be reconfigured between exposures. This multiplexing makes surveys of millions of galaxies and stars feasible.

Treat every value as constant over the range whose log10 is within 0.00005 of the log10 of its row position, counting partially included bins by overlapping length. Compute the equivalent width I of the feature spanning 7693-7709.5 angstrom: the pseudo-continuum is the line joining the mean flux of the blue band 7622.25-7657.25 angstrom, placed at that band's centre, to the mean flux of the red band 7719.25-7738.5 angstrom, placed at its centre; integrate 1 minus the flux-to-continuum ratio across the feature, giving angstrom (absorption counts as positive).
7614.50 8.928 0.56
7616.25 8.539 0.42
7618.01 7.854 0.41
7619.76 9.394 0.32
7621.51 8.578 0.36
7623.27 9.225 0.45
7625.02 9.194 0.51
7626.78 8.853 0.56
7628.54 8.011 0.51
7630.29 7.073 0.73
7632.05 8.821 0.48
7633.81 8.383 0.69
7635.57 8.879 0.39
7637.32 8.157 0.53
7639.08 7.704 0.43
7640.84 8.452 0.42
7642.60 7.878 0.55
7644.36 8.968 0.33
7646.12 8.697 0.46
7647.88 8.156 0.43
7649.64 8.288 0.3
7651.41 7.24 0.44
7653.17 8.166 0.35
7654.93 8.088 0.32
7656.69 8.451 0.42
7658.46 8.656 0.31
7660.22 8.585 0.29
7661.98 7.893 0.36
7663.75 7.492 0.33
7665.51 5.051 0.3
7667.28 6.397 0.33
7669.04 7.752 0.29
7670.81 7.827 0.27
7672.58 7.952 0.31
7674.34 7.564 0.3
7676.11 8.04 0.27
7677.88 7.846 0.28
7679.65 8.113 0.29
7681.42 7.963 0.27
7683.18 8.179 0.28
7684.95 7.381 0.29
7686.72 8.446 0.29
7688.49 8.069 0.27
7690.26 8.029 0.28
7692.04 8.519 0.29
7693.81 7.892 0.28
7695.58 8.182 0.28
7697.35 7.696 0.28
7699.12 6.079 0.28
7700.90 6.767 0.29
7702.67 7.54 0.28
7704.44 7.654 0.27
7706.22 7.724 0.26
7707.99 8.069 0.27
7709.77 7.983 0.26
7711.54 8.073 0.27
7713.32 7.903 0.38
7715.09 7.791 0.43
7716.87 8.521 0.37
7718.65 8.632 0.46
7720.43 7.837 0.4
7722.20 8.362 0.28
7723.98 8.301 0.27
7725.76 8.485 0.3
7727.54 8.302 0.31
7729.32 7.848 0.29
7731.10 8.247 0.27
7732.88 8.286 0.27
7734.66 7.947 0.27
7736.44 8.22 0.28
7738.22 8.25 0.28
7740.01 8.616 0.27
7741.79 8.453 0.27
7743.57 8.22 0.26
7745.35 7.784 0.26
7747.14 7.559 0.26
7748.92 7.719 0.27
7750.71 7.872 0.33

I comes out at 1.4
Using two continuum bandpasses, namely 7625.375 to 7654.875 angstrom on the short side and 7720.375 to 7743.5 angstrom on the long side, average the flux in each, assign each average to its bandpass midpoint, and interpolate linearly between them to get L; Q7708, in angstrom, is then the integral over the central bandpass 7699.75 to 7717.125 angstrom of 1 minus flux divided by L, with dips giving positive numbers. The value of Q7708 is 1.06 angstrom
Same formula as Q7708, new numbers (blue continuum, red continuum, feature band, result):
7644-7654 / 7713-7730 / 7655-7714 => 3.3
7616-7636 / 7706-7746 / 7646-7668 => 1.8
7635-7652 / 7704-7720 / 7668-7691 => 0.6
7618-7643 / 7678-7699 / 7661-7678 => 1.6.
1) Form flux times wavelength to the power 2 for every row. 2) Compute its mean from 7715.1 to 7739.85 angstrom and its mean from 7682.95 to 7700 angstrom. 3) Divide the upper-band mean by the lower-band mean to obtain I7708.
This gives 1.1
